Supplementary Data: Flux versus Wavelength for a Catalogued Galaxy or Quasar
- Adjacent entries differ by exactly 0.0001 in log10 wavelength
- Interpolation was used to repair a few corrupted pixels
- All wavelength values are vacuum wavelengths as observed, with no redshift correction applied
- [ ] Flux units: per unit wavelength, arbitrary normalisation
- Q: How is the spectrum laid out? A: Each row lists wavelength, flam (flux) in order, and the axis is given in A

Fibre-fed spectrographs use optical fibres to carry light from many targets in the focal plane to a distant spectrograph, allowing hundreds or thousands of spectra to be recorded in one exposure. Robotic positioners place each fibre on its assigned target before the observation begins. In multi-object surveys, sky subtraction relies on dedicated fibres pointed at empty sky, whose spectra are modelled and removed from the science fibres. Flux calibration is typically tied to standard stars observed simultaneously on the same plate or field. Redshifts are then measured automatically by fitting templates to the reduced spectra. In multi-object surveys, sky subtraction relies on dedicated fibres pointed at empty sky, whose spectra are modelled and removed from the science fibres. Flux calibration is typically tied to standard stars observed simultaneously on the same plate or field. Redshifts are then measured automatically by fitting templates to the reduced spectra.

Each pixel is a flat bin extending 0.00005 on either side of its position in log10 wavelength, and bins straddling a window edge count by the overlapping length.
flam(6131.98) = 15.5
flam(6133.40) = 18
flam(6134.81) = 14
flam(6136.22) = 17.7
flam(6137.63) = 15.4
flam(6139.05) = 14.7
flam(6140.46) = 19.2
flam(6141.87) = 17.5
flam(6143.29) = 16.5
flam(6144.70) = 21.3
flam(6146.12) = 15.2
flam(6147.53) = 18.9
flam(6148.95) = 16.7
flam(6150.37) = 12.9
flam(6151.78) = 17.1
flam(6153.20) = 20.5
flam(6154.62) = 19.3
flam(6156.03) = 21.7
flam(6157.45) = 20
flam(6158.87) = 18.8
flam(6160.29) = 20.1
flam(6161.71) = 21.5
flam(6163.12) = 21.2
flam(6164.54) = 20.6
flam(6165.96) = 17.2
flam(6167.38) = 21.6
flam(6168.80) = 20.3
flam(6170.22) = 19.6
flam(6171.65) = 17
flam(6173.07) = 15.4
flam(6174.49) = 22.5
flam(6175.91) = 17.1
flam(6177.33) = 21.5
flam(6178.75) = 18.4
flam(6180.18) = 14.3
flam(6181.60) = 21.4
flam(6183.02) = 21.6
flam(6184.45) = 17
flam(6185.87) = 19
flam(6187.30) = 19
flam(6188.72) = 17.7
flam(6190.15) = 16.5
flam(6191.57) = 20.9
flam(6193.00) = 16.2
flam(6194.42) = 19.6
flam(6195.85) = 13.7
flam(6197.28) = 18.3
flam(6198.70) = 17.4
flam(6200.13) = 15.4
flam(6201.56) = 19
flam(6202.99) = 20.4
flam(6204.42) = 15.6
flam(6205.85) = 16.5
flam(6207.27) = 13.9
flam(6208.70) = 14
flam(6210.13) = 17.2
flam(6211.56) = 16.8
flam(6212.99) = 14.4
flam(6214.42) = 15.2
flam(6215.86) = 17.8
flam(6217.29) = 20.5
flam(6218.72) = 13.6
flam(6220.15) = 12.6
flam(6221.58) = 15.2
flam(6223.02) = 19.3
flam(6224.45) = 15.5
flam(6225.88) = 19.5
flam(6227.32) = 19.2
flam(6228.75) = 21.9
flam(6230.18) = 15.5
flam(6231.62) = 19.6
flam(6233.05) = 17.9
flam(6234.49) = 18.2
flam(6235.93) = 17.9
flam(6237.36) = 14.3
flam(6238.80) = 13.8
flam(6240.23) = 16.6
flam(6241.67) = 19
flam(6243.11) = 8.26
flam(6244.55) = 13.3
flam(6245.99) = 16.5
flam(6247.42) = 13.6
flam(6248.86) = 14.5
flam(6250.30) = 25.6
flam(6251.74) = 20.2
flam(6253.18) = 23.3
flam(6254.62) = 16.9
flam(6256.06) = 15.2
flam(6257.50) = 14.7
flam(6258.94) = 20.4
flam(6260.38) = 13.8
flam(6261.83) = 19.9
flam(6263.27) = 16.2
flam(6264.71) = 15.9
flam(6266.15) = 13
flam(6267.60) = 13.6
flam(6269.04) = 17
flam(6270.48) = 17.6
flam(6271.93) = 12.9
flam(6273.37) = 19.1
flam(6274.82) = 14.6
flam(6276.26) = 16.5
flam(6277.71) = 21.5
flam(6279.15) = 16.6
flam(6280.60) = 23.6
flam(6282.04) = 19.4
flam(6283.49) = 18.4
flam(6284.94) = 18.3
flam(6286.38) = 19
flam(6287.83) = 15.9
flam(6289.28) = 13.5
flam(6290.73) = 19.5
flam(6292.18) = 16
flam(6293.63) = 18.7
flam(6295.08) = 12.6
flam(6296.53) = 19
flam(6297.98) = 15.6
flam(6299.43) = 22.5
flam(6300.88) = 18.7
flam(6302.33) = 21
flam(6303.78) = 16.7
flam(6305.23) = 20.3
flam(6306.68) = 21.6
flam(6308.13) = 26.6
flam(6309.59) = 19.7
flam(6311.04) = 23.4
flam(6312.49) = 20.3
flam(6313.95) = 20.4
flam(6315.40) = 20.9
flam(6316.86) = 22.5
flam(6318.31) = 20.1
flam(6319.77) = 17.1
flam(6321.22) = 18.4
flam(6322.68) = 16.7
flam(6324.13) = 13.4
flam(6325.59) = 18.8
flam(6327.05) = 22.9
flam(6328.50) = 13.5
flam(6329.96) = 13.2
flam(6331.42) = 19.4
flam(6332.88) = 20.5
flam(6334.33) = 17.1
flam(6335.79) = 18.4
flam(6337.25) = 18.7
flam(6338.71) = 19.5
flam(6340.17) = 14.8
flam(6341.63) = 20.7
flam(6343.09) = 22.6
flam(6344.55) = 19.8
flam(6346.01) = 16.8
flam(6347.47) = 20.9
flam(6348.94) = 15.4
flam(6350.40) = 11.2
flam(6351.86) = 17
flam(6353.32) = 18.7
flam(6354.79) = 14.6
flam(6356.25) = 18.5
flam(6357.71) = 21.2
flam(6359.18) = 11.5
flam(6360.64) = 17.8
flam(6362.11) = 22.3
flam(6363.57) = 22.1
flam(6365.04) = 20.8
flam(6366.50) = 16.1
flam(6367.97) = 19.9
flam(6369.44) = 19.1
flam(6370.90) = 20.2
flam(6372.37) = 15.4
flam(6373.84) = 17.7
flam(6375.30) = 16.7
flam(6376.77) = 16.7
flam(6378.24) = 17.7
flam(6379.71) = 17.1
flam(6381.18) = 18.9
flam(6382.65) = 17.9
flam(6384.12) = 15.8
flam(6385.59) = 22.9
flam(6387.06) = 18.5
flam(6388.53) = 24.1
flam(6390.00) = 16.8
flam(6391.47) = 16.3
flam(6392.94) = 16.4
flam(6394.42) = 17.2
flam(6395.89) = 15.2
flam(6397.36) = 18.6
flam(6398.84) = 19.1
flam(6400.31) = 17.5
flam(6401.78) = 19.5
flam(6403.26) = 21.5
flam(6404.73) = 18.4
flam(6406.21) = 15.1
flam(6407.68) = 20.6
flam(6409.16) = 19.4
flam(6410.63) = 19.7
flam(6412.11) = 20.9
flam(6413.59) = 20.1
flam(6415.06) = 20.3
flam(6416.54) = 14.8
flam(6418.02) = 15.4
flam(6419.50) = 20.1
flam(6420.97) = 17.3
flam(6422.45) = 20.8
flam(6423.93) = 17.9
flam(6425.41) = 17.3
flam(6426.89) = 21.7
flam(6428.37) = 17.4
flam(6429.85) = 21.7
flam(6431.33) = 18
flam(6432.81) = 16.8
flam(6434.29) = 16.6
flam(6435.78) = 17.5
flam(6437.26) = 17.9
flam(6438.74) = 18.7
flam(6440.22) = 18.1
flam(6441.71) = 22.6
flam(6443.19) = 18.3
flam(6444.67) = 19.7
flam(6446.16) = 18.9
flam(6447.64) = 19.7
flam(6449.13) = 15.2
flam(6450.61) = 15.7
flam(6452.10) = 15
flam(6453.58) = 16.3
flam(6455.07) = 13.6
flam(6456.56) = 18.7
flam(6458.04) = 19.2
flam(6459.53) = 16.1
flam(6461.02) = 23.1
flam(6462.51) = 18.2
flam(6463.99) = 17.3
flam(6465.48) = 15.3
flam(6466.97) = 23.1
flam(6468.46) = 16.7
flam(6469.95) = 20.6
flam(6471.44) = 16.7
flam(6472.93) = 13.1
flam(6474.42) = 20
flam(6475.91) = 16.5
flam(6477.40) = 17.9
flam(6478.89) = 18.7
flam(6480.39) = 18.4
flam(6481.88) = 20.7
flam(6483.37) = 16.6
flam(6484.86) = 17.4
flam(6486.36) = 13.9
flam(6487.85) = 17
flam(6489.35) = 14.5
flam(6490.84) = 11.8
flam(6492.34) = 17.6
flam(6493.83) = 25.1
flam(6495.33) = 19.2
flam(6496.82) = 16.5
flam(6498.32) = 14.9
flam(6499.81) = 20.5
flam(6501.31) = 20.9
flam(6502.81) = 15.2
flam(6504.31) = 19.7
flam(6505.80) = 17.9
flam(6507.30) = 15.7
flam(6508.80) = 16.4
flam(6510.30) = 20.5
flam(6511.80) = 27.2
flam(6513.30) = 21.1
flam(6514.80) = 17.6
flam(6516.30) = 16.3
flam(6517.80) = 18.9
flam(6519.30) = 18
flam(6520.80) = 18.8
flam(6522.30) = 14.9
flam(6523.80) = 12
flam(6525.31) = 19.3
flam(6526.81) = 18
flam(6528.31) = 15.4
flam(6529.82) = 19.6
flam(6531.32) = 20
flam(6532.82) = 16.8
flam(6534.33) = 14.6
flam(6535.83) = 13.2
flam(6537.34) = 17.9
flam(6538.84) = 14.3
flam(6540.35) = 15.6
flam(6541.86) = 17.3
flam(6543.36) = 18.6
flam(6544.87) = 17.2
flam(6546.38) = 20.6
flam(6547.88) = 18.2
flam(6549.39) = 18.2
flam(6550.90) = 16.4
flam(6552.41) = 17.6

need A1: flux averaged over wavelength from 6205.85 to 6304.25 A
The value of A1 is 17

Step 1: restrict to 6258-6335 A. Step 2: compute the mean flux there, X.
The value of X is 18.2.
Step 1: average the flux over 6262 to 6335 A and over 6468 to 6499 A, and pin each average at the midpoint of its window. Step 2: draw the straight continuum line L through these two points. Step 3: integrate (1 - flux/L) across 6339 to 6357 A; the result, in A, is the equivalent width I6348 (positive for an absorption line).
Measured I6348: 0.3 A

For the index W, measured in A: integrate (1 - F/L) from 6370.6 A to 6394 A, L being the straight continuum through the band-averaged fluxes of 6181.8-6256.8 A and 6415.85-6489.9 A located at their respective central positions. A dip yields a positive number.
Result -0.5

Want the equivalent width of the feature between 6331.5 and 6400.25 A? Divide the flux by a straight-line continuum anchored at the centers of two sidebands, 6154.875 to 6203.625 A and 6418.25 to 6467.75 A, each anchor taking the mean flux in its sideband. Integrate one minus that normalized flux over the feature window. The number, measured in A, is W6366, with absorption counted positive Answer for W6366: 1.1 A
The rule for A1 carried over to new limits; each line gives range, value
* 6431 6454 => 17.8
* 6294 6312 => 19.8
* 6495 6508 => 17.8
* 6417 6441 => 18.3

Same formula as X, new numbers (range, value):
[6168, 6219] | 17.7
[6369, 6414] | 18.4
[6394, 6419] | 18.5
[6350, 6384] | 17.8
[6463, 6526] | 17.9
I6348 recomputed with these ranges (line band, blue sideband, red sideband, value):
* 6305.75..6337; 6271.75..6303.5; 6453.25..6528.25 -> -2.37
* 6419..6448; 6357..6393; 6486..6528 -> -1.05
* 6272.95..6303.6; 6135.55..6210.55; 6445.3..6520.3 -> 0.00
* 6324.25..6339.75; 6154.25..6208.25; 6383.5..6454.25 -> 0.44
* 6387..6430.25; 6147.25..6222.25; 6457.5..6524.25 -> -1.62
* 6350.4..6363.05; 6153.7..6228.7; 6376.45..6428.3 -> 0.69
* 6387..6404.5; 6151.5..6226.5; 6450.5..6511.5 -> -0.57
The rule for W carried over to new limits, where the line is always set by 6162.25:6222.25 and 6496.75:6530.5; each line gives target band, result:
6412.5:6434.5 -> -0.6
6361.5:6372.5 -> -1.1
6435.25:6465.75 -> 0.2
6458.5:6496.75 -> 0.5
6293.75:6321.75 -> -3.2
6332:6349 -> -1.0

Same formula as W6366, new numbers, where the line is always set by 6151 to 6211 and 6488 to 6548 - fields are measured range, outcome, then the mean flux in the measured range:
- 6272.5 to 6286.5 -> -0.30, 18.6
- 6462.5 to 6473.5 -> 0.09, 17.7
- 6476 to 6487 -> 0.09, 17.6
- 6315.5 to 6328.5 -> -0.29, 18.5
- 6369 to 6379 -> 0.23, 17.6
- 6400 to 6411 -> -0.64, 19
